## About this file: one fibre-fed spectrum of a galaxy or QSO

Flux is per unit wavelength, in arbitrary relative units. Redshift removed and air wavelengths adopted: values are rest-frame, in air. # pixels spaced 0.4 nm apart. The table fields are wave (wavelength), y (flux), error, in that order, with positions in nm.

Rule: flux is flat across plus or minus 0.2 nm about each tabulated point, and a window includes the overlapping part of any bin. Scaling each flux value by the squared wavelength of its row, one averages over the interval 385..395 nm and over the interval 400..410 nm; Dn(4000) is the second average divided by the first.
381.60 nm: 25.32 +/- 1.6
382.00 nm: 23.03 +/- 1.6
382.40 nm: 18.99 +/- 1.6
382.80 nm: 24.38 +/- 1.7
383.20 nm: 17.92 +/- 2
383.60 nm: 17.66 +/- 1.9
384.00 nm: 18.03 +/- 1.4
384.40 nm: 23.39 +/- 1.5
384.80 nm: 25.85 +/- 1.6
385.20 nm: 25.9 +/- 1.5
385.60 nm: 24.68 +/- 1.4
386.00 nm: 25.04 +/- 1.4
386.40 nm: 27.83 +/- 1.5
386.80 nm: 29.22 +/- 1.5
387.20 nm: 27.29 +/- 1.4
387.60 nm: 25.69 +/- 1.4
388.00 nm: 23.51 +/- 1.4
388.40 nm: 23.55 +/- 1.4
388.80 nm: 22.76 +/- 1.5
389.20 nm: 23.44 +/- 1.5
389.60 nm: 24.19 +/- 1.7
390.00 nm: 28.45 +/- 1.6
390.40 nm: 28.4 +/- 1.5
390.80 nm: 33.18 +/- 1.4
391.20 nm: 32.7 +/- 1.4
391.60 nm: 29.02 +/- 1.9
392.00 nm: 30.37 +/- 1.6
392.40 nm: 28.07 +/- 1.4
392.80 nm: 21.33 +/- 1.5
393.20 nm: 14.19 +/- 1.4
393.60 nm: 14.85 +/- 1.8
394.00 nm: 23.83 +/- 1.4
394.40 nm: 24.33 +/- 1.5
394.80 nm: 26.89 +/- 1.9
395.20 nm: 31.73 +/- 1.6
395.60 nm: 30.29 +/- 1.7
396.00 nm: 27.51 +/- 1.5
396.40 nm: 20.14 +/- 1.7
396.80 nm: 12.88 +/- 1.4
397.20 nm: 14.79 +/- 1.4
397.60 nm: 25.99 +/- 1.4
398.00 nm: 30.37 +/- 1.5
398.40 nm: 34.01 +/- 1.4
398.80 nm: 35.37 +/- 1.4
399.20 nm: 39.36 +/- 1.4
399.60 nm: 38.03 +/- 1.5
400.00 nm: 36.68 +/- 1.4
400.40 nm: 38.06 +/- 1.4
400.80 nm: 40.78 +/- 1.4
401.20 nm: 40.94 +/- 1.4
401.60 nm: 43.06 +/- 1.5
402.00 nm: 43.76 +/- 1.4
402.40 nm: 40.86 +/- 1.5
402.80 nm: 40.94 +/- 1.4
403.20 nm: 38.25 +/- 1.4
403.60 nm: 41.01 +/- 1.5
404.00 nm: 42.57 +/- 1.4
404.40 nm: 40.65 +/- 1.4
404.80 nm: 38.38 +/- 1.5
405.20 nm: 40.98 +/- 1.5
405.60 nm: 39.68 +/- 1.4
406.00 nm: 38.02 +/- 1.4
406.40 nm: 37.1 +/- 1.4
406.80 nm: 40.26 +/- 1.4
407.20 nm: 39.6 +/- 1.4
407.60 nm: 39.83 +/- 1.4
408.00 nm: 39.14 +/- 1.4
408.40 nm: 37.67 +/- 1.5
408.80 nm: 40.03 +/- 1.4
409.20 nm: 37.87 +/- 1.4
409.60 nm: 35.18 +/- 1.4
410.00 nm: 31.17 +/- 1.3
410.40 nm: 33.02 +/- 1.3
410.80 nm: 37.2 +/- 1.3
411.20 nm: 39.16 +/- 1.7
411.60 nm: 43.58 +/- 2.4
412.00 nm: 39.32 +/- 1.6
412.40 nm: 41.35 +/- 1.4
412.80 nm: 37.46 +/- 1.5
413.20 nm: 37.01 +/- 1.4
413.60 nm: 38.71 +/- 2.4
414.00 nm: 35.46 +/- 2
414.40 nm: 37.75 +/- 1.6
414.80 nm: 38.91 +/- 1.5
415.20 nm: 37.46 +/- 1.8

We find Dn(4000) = 1.7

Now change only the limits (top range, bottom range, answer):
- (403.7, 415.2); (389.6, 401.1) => 1.45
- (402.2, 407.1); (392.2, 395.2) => 1.87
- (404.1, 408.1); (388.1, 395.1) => 1.68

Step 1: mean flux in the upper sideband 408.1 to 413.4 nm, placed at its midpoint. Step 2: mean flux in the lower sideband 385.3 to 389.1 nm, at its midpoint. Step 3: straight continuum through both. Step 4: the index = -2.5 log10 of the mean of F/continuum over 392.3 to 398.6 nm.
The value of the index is 0.25 mag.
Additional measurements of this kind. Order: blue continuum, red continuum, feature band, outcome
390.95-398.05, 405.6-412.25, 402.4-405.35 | -0.21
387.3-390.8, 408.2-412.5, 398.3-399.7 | -0.18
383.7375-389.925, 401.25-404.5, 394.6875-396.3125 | 0.18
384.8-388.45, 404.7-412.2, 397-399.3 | 0.10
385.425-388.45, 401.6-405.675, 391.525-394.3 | 0.34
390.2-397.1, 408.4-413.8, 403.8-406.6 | -0.18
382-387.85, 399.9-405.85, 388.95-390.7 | 0.07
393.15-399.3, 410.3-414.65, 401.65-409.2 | -0.22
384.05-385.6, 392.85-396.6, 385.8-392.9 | -0.13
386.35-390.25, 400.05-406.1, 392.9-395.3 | 0.38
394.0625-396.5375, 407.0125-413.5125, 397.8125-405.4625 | -0.23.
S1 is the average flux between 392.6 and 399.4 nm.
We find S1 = 25.2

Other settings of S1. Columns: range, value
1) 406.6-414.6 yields 38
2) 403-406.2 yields 39.9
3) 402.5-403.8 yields 40.1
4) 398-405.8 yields 39.4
